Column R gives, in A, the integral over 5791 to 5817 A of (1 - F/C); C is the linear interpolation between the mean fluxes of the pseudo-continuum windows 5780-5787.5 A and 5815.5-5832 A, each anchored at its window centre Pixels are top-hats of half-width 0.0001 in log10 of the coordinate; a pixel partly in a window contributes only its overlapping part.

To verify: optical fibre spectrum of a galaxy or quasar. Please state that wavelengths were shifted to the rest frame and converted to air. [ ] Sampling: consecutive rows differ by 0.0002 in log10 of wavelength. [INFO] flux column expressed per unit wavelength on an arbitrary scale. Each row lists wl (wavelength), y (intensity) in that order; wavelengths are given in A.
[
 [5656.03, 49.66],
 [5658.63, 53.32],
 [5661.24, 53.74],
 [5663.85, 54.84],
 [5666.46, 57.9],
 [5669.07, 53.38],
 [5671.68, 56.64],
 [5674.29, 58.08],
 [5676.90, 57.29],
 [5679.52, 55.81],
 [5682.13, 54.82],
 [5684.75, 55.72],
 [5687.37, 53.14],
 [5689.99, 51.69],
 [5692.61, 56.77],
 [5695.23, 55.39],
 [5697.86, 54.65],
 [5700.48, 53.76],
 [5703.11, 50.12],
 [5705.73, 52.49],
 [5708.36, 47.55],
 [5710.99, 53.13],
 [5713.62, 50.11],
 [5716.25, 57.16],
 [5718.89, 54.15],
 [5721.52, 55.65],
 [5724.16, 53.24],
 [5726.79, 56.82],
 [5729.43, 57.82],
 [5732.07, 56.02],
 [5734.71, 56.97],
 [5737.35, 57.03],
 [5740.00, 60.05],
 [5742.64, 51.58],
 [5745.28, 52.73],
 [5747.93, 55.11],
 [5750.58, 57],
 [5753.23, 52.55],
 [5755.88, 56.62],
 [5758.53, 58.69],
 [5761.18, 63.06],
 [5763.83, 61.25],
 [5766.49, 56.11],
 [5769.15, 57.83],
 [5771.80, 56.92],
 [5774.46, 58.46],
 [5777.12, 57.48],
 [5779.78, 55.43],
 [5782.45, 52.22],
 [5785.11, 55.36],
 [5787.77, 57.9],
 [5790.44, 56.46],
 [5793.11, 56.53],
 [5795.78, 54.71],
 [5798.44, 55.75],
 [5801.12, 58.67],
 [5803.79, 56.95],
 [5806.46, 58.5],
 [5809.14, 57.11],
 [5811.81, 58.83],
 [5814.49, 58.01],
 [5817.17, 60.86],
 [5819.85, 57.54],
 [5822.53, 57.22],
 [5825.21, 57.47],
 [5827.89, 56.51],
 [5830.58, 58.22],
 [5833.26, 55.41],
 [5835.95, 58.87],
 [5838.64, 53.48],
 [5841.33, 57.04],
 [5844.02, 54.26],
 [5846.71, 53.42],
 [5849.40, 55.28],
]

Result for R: -0.48 A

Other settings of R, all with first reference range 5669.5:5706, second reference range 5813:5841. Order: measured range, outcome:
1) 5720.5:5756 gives 0.1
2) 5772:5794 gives 0.1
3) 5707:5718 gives 0.6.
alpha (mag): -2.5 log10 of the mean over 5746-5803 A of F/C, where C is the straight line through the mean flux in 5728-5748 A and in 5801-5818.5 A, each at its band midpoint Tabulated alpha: 0.01 mag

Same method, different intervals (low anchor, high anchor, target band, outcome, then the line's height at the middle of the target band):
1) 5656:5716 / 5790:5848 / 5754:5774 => -0.052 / 55.7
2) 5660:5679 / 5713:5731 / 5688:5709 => 0.051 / 55.5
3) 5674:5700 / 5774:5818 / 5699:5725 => 0.057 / 55.6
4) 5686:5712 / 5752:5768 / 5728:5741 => -0.030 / 55.9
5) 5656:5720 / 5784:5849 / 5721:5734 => -0.020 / 55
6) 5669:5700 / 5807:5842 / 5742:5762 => 0.009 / 56.4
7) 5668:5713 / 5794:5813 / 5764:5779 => -0.024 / 56.3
